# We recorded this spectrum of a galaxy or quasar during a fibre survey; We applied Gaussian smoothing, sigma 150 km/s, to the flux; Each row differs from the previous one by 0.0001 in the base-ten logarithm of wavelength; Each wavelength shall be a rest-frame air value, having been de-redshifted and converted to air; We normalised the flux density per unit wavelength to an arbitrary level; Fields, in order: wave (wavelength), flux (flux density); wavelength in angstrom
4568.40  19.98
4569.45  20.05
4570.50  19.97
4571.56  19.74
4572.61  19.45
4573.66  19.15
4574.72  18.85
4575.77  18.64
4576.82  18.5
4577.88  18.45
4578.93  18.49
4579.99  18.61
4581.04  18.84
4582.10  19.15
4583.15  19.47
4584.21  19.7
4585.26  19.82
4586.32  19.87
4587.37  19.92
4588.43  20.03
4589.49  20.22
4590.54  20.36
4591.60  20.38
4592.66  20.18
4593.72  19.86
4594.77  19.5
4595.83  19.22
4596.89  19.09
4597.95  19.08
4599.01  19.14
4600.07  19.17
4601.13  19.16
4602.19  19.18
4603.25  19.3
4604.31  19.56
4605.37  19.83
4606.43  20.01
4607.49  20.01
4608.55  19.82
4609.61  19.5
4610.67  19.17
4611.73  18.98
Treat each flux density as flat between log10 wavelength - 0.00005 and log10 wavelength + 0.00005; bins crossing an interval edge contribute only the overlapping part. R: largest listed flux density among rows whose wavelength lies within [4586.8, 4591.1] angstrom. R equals 20.36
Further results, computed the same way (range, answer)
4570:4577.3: 19.97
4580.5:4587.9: 19.92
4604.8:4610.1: 20.01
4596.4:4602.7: 19.18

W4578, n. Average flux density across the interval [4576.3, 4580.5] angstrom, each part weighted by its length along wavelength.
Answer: 18.5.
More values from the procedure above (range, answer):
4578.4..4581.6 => 18.6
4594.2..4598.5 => 19.2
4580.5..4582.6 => 19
